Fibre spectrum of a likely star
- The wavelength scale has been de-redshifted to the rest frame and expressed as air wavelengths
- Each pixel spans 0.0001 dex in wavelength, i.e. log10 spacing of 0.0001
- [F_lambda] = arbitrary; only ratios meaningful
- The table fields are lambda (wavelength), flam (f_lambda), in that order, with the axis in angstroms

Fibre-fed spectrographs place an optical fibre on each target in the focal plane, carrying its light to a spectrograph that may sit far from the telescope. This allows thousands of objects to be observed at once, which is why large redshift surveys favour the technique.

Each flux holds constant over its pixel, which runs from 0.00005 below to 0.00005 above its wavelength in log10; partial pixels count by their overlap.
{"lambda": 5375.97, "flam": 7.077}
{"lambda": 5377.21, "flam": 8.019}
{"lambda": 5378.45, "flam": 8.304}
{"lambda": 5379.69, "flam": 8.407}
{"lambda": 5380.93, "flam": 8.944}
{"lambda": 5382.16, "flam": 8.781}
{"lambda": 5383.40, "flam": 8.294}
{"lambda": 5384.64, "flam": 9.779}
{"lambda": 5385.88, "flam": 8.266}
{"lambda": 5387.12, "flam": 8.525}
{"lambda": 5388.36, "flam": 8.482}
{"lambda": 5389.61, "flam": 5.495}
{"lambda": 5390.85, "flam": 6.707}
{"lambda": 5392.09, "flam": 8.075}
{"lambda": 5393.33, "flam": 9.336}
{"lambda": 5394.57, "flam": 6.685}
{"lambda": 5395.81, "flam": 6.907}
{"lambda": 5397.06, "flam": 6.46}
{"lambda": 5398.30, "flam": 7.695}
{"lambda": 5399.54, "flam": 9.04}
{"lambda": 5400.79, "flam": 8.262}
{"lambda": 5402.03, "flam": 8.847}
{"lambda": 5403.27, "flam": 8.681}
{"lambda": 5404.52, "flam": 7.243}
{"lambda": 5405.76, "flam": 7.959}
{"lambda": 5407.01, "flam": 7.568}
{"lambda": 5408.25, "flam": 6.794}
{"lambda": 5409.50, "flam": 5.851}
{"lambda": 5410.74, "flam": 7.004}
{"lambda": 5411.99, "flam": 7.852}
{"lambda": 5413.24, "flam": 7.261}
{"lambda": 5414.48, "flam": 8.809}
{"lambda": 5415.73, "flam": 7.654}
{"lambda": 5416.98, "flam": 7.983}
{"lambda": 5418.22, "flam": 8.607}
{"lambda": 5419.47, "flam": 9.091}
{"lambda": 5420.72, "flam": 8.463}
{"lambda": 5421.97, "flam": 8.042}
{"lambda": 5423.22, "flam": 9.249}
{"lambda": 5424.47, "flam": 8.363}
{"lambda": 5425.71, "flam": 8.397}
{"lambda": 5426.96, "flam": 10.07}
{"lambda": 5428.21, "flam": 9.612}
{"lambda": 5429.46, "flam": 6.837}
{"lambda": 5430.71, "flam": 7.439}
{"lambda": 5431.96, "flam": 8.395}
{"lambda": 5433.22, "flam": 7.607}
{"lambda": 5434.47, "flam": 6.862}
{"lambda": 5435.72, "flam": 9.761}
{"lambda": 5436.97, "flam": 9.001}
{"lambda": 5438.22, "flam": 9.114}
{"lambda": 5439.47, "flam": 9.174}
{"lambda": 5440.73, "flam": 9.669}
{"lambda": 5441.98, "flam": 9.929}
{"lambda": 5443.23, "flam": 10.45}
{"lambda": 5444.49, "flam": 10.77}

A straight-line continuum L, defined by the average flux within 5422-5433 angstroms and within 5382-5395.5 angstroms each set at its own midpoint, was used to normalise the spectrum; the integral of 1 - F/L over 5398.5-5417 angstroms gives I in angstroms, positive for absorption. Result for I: 1.0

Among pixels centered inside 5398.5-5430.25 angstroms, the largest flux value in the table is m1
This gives 10.07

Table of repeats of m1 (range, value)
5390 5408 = 9.336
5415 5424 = 9.249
